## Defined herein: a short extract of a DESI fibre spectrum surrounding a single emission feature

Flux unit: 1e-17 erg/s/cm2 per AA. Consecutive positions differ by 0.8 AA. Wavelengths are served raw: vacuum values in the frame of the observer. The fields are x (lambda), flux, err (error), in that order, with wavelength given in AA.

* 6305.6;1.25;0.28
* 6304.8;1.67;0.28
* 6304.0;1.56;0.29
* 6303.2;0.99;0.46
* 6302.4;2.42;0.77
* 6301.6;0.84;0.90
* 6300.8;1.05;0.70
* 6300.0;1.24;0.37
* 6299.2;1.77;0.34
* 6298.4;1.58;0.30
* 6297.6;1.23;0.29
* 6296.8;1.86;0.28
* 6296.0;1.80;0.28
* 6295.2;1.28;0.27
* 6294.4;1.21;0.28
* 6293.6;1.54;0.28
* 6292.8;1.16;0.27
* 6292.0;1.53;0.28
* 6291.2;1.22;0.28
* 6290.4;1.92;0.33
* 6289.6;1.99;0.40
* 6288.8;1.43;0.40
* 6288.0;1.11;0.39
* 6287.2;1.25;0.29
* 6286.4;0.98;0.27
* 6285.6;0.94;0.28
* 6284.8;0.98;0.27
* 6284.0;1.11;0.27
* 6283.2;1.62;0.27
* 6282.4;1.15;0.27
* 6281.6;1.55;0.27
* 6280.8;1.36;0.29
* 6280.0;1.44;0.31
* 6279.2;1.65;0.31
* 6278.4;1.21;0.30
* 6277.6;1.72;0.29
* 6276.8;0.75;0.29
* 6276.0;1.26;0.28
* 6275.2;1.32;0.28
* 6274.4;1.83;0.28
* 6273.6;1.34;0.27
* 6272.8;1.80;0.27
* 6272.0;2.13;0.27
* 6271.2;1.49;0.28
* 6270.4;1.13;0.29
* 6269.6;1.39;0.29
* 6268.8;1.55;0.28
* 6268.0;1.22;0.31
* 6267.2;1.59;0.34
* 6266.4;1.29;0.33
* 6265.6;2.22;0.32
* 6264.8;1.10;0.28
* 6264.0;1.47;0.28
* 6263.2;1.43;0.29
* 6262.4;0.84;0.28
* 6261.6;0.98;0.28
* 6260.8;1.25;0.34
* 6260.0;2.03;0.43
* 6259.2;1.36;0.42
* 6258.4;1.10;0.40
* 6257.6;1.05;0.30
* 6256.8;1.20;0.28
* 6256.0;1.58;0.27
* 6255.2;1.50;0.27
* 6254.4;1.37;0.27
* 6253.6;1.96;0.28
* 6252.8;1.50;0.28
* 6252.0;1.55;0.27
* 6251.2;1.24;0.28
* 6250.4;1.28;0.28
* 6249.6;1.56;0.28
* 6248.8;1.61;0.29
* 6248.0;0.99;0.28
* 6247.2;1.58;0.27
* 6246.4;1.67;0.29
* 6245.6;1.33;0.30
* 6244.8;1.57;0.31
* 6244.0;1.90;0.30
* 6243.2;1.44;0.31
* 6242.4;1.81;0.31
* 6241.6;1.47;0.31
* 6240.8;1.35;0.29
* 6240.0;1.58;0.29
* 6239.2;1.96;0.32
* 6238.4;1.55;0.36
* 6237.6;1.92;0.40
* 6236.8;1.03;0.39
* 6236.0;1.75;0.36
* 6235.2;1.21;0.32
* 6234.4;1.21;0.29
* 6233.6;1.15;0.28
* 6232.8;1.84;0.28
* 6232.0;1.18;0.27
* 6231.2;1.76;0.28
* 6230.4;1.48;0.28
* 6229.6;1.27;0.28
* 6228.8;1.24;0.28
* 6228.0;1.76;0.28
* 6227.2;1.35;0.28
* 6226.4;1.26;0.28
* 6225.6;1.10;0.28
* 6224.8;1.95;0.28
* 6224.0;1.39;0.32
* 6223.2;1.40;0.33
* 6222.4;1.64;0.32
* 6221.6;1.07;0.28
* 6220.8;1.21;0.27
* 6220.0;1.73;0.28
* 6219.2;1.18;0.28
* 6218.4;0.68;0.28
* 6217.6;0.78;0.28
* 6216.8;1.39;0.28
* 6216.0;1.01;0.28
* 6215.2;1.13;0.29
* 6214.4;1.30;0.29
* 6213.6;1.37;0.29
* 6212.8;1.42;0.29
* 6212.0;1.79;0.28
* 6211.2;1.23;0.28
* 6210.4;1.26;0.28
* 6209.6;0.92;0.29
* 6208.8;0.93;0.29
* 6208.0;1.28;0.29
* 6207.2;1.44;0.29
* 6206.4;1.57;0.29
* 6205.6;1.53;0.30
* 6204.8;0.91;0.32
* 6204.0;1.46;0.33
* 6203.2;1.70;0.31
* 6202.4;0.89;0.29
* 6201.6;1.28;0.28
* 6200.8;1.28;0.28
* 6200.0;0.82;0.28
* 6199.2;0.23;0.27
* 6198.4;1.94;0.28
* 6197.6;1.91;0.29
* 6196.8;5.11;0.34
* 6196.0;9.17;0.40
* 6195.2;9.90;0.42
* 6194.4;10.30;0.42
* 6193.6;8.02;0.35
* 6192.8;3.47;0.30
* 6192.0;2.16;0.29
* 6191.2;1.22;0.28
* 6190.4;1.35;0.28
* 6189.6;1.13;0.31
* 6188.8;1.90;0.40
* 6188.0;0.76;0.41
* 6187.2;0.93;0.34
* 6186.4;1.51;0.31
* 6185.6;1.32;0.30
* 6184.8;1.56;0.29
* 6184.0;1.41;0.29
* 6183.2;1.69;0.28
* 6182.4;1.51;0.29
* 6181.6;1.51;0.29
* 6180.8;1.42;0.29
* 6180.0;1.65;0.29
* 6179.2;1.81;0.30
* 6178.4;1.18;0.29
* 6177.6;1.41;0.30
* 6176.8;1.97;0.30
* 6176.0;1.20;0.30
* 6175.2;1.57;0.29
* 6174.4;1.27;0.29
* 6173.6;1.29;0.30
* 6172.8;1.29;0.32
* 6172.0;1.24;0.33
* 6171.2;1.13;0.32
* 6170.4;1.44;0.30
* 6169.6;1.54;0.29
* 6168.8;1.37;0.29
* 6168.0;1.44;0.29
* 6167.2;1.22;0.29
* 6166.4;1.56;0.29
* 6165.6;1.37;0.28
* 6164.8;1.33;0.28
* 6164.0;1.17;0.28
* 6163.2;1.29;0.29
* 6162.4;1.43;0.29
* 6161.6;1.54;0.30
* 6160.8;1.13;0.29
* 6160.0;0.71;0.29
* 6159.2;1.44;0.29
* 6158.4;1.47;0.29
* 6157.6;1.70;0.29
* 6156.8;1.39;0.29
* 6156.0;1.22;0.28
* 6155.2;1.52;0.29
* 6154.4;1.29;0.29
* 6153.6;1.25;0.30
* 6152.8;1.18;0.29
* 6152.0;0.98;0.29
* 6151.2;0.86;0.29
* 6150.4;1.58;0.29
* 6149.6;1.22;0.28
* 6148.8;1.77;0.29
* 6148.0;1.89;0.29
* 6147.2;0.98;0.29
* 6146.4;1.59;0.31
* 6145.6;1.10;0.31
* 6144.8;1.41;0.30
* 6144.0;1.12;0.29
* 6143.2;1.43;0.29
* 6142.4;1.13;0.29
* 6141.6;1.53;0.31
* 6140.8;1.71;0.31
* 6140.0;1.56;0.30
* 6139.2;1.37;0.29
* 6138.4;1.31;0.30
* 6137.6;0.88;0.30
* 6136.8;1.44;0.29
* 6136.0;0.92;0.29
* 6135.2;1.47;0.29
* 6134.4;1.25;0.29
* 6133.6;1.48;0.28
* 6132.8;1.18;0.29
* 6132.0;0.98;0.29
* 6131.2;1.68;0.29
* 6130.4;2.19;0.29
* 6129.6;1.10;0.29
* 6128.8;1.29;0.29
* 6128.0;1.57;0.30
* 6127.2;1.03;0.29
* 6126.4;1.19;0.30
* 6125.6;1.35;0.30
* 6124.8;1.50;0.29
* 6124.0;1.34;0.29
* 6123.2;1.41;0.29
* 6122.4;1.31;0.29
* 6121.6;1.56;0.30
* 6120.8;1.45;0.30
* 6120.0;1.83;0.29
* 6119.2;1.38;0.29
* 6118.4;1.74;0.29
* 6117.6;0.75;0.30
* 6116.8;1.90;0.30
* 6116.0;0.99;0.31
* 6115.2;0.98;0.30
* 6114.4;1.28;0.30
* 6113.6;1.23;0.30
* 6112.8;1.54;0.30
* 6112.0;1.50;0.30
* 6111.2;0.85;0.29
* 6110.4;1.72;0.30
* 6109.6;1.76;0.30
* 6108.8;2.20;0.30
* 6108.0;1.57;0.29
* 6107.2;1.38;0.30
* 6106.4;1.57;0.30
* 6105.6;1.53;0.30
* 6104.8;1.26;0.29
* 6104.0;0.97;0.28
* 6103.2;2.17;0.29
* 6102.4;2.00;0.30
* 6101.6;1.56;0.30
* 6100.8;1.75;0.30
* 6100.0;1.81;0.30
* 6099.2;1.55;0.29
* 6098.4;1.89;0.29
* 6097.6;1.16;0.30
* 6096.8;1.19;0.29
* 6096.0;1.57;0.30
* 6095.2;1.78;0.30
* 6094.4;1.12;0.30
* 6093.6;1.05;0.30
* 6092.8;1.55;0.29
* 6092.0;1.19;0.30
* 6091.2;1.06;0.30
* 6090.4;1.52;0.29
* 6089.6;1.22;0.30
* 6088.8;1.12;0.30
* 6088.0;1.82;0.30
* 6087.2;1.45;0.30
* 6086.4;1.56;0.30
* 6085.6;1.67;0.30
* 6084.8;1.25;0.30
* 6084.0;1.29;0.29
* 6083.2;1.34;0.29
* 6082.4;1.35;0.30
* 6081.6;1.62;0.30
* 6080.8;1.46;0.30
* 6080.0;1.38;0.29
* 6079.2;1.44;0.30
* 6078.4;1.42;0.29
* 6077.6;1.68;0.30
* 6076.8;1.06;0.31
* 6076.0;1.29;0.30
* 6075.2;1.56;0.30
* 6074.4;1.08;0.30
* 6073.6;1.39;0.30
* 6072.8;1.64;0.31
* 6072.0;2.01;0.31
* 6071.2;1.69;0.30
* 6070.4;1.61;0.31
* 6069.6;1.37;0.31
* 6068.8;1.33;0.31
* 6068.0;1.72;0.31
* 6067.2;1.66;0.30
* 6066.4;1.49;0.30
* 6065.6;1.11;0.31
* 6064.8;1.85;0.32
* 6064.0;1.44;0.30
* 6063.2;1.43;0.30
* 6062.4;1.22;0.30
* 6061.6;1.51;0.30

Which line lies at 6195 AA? H-beta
